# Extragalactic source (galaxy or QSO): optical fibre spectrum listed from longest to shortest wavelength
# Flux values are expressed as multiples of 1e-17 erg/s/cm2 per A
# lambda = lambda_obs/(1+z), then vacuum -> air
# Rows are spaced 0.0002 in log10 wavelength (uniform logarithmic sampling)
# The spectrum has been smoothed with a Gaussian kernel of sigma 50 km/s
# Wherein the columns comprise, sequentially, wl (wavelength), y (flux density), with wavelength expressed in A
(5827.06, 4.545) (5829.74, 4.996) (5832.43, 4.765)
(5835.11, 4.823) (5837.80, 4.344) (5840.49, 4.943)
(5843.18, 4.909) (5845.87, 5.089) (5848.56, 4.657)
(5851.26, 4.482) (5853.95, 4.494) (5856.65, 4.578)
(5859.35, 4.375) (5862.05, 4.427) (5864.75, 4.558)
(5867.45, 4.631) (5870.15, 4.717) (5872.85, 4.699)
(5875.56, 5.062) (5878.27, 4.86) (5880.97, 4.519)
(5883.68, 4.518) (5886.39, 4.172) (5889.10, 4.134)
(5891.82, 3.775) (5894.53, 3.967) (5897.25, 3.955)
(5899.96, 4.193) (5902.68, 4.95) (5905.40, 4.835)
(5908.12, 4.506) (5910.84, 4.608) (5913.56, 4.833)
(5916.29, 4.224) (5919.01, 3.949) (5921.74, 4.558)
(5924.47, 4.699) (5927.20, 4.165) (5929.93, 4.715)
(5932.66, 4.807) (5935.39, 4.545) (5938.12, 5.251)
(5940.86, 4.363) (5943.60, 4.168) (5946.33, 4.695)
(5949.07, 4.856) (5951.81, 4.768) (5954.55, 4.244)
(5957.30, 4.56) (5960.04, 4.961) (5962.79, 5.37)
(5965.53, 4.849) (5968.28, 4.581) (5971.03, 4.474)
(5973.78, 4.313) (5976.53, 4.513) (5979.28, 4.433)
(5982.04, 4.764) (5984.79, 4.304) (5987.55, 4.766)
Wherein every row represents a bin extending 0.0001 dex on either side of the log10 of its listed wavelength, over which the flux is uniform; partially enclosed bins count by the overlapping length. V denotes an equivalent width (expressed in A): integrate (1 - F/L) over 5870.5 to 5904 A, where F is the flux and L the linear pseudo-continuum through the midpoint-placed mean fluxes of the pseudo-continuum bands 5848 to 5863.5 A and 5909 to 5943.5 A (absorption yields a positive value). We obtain 0.79 A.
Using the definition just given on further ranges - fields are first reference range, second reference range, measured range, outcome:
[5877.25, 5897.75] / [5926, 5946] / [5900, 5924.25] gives -0.7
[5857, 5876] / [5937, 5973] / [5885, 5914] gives 1.9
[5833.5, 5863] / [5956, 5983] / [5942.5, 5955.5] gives 0.3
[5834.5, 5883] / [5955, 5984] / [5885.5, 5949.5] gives 2.9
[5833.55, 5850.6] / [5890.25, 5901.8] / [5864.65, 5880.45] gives -1.5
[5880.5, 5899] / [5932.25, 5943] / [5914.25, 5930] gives 0.5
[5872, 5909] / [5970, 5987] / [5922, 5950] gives -1.0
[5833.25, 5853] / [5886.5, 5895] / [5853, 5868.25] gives -0.1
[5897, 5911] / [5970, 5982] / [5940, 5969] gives -1.2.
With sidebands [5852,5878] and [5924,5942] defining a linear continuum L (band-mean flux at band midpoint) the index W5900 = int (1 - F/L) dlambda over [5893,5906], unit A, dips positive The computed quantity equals 0.82 A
